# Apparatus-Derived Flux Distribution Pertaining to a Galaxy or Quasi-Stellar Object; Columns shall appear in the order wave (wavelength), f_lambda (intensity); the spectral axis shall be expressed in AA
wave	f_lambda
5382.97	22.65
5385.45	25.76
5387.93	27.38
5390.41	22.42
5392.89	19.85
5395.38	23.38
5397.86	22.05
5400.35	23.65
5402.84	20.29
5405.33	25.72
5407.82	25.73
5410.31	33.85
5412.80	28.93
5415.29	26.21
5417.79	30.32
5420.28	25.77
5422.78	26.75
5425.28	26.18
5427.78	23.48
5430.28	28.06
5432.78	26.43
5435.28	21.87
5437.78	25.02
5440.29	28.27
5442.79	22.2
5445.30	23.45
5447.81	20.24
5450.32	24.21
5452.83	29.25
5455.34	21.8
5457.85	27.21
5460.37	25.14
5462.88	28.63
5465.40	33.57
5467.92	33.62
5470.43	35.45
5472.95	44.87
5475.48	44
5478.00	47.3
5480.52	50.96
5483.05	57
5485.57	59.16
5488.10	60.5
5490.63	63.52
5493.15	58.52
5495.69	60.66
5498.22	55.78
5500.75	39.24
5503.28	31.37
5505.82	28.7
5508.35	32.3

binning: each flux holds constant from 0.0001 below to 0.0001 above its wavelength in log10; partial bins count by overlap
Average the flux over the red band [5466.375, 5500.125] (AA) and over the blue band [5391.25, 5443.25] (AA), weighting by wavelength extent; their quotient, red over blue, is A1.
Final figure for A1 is 2.0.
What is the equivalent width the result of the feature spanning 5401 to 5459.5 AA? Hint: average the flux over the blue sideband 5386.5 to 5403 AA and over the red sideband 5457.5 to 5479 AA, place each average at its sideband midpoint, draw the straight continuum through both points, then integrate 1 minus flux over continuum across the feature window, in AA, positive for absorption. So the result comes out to 6.2 AA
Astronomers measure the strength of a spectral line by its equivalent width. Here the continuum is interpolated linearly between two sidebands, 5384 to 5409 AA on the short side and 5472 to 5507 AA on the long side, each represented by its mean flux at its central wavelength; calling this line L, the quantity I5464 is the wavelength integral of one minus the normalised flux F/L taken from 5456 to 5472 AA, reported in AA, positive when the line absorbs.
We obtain 4.6 AA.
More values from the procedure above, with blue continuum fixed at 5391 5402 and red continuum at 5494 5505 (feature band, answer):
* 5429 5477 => 9.42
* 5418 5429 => 0.95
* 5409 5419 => -1.36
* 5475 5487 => -2.90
